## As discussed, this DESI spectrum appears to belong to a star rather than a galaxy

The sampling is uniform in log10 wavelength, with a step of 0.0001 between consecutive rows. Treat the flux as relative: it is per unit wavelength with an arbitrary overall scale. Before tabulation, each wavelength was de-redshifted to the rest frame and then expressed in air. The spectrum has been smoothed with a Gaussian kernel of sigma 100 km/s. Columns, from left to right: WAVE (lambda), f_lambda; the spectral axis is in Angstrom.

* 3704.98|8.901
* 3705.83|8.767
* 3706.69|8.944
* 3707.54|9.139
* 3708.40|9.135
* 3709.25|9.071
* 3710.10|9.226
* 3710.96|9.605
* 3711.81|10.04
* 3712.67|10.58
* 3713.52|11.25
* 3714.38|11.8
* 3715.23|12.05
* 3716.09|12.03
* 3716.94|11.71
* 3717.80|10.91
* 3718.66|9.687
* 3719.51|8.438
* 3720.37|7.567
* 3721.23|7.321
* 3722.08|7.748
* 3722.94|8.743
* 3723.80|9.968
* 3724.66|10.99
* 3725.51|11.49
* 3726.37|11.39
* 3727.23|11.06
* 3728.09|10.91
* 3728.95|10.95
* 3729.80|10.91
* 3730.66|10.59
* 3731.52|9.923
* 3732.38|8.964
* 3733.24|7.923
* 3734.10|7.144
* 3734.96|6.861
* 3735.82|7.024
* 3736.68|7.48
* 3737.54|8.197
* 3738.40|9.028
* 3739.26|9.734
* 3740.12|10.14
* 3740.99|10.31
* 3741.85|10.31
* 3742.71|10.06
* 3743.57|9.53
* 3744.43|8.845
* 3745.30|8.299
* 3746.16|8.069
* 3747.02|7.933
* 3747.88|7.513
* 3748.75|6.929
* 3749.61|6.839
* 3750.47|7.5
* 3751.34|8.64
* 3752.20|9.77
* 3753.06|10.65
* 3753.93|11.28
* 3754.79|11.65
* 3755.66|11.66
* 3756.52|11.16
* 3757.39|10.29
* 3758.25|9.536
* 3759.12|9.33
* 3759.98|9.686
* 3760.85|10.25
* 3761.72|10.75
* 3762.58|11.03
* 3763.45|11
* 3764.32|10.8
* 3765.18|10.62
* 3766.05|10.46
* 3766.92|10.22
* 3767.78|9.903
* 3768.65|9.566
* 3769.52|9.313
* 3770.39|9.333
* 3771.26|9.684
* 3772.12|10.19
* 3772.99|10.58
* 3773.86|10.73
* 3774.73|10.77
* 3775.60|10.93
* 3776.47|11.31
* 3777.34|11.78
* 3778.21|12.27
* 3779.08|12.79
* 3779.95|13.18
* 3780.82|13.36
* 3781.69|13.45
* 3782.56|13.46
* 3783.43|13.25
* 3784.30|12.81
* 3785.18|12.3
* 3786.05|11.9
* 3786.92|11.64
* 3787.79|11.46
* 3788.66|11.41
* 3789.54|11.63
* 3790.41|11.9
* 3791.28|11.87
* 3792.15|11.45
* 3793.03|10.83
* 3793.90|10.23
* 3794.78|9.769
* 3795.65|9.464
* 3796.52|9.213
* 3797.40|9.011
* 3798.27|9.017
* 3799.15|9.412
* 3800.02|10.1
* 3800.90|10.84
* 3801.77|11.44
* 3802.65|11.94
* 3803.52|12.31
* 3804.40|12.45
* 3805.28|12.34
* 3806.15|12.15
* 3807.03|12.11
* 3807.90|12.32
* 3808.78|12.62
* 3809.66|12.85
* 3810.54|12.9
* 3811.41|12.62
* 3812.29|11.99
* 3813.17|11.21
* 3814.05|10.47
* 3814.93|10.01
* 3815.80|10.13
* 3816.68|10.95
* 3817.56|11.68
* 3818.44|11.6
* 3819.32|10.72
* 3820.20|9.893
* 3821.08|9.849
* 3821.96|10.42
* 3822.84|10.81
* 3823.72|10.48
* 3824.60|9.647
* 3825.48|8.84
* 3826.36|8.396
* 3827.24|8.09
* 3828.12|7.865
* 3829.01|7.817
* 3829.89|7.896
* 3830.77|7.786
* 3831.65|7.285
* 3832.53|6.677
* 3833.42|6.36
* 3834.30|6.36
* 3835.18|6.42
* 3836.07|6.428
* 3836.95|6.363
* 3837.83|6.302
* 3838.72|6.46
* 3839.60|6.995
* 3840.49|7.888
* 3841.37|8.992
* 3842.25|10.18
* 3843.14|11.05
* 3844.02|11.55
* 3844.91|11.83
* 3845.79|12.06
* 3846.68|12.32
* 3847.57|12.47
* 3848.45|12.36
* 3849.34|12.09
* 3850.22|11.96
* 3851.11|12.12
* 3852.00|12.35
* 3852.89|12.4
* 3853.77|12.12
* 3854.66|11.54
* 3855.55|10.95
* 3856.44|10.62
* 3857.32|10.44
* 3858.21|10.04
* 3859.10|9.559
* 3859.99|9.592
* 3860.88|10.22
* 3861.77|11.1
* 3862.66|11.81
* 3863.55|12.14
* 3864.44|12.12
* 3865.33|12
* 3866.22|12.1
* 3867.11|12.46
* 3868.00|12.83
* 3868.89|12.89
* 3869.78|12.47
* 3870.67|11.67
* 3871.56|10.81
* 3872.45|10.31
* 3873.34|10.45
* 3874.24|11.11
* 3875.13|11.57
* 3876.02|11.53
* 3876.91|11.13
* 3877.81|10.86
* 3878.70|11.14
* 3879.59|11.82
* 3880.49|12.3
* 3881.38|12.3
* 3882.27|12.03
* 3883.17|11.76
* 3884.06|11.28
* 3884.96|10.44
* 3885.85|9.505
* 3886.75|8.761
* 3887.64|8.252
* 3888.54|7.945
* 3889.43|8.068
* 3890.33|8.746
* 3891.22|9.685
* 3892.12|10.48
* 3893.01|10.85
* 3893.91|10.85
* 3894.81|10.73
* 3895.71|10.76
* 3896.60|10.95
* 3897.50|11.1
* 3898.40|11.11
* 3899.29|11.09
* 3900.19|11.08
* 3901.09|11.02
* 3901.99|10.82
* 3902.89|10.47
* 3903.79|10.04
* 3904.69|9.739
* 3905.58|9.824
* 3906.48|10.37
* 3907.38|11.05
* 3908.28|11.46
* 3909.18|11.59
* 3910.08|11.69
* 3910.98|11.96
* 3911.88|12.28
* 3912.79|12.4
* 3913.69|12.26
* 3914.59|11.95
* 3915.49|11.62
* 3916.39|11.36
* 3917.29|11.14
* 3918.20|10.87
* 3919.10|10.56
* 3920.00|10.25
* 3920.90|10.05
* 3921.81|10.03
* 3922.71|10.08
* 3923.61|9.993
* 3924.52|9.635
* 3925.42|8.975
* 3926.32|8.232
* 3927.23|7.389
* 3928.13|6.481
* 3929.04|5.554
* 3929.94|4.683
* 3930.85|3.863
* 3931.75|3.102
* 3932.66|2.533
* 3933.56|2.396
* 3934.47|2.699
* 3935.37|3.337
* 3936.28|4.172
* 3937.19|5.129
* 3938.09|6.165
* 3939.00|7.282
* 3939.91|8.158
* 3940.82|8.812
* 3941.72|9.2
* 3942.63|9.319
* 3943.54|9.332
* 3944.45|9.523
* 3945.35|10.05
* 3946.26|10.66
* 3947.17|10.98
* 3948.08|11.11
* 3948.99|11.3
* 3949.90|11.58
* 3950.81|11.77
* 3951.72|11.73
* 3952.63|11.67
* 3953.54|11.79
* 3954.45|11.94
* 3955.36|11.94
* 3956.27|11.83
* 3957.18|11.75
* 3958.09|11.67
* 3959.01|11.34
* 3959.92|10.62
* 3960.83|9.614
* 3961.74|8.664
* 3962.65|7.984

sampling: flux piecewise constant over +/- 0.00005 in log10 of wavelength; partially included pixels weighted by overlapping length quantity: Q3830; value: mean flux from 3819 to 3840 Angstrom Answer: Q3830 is 8.08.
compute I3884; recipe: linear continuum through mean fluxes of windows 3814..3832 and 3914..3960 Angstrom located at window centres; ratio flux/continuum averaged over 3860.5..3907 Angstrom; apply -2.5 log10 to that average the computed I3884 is -0.18 mag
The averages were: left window 9.55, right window 8.97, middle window 10.9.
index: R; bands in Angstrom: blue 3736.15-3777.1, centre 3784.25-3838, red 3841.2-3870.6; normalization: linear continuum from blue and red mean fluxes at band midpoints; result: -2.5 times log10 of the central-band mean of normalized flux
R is 0.051 mag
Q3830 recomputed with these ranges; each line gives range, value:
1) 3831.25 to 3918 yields 10.6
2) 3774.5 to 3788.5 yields 12.3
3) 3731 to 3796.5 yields 10.2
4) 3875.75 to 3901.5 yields 10.6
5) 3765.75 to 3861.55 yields 10.5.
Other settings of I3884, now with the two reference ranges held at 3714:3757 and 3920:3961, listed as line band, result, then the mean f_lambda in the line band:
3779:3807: -0.234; 11.5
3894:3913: -0.240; 11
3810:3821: -0.211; 11.2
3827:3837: 0.268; 7.12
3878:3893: -0.160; 10.3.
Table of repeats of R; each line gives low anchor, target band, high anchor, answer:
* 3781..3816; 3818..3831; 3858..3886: 0.22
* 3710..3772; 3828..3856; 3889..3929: 0.07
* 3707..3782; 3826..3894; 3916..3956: -0.13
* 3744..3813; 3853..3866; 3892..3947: -0.12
